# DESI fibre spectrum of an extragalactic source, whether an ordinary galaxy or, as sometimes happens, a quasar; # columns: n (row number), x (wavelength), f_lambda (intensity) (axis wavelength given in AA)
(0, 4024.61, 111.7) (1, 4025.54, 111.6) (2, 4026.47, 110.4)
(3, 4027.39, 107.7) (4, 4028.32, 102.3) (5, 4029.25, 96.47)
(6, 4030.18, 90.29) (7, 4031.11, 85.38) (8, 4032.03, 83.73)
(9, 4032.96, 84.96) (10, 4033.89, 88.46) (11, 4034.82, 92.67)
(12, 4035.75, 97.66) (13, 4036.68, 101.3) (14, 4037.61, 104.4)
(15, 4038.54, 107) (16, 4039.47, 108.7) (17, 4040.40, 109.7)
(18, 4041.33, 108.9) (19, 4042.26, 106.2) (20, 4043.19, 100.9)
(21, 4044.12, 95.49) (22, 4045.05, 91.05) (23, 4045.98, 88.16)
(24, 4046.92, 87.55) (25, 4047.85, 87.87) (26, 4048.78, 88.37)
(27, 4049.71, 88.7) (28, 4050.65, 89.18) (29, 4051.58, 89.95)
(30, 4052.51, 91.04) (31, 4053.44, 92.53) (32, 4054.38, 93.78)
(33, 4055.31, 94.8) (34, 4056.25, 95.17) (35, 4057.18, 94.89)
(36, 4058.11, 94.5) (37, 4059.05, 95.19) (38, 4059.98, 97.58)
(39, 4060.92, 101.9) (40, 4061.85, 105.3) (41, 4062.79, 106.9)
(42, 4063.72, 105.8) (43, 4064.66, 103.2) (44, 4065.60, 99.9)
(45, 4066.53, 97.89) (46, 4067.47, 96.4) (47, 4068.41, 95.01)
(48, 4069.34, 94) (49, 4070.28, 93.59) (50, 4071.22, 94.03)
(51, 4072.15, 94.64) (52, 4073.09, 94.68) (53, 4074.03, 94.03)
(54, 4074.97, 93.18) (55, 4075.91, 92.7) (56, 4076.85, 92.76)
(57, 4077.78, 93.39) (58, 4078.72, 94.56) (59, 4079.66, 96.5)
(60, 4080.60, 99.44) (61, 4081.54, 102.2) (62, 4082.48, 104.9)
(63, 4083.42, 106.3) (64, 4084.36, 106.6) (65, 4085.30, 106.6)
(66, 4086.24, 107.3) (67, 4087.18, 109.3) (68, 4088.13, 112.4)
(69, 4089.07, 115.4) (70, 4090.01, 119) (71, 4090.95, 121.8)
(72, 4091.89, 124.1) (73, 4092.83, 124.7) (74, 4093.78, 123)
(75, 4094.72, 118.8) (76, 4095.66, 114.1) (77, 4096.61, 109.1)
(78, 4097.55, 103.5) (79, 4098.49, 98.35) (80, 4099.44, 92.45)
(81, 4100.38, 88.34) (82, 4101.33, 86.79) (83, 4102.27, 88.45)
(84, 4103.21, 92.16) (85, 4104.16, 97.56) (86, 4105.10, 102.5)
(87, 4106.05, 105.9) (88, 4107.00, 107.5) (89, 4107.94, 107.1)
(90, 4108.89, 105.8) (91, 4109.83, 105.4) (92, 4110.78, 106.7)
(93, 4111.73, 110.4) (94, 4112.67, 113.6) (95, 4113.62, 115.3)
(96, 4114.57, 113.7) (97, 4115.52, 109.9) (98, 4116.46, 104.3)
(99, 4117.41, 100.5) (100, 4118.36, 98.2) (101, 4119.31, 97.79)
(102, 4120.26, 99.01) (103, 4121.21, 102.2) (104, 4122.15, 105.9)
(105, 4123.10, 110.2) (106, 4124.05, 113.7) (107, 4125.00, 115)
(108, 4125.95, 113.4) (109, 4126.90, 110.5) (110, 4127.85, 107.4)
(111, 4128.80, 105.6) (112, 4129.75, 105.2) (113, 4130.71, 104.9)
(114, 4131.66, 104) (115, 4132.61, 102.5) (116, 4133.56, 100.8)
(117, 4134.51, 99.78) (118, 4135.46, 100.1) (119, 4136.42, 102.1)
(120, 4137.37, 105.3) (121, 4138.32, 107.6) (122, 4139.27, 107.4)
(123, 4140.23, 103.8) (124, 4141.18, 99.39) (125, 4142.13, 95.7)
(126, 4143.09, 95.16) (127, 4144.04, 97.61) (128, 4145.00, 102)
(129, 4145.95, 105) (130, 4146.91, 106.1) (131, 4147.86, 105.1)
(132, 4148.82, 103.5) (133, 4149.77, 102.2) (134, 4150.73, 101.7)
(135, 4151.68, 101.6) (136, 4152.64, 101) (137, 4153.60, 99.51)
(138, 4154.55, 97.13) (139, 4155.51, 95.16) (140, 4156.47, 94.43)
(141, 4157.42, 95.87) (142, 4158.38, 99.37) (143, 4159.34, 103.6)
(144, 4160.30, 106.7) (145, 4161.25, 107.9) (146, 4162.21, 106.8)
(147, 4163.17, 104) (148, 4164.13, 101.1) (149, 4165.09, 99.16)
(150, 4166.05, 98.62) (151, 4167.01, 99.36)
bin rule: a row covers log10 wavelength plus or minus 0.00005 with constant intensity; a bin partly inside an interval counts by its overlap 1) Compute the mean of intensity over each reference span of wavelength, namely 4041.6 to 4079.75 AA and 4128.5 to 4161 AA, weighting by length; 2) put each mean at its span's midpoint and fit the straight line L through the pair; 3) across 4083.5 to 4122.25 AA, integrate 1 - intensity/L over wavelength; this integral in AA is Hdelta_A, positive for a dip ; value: -3.2 AA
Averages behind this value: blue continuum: 95.3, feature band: 107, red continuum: 102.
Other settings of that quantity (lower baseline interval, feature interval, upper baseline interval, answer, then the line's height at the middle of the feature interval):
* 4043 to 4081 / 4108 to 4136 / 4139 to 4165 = -2.0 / 99.2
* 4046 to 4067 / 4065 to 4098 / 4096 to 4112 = -2.0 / 98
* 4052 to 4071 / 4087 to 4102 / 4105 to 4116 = -0.7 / 105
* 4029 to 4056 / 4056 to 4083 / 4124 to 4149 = 0.0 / 97.4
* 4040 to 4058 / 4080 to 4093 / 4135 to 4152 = -1.8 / 97.5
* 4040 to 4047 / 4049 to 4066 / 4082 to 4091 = 1.0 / 103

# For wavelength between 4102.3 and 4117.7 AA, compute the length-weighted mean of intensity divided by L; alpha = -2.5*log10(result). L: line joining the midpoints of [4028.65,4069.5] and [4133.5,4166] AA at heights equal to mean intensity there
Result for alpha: -0.07 mag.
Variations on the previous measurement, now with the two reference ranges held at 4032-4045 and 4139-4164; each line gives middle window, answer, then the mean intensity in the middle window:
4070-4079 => 0.07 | 93.8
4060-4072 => 0.01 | 99.3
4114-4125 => -0.05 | 106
